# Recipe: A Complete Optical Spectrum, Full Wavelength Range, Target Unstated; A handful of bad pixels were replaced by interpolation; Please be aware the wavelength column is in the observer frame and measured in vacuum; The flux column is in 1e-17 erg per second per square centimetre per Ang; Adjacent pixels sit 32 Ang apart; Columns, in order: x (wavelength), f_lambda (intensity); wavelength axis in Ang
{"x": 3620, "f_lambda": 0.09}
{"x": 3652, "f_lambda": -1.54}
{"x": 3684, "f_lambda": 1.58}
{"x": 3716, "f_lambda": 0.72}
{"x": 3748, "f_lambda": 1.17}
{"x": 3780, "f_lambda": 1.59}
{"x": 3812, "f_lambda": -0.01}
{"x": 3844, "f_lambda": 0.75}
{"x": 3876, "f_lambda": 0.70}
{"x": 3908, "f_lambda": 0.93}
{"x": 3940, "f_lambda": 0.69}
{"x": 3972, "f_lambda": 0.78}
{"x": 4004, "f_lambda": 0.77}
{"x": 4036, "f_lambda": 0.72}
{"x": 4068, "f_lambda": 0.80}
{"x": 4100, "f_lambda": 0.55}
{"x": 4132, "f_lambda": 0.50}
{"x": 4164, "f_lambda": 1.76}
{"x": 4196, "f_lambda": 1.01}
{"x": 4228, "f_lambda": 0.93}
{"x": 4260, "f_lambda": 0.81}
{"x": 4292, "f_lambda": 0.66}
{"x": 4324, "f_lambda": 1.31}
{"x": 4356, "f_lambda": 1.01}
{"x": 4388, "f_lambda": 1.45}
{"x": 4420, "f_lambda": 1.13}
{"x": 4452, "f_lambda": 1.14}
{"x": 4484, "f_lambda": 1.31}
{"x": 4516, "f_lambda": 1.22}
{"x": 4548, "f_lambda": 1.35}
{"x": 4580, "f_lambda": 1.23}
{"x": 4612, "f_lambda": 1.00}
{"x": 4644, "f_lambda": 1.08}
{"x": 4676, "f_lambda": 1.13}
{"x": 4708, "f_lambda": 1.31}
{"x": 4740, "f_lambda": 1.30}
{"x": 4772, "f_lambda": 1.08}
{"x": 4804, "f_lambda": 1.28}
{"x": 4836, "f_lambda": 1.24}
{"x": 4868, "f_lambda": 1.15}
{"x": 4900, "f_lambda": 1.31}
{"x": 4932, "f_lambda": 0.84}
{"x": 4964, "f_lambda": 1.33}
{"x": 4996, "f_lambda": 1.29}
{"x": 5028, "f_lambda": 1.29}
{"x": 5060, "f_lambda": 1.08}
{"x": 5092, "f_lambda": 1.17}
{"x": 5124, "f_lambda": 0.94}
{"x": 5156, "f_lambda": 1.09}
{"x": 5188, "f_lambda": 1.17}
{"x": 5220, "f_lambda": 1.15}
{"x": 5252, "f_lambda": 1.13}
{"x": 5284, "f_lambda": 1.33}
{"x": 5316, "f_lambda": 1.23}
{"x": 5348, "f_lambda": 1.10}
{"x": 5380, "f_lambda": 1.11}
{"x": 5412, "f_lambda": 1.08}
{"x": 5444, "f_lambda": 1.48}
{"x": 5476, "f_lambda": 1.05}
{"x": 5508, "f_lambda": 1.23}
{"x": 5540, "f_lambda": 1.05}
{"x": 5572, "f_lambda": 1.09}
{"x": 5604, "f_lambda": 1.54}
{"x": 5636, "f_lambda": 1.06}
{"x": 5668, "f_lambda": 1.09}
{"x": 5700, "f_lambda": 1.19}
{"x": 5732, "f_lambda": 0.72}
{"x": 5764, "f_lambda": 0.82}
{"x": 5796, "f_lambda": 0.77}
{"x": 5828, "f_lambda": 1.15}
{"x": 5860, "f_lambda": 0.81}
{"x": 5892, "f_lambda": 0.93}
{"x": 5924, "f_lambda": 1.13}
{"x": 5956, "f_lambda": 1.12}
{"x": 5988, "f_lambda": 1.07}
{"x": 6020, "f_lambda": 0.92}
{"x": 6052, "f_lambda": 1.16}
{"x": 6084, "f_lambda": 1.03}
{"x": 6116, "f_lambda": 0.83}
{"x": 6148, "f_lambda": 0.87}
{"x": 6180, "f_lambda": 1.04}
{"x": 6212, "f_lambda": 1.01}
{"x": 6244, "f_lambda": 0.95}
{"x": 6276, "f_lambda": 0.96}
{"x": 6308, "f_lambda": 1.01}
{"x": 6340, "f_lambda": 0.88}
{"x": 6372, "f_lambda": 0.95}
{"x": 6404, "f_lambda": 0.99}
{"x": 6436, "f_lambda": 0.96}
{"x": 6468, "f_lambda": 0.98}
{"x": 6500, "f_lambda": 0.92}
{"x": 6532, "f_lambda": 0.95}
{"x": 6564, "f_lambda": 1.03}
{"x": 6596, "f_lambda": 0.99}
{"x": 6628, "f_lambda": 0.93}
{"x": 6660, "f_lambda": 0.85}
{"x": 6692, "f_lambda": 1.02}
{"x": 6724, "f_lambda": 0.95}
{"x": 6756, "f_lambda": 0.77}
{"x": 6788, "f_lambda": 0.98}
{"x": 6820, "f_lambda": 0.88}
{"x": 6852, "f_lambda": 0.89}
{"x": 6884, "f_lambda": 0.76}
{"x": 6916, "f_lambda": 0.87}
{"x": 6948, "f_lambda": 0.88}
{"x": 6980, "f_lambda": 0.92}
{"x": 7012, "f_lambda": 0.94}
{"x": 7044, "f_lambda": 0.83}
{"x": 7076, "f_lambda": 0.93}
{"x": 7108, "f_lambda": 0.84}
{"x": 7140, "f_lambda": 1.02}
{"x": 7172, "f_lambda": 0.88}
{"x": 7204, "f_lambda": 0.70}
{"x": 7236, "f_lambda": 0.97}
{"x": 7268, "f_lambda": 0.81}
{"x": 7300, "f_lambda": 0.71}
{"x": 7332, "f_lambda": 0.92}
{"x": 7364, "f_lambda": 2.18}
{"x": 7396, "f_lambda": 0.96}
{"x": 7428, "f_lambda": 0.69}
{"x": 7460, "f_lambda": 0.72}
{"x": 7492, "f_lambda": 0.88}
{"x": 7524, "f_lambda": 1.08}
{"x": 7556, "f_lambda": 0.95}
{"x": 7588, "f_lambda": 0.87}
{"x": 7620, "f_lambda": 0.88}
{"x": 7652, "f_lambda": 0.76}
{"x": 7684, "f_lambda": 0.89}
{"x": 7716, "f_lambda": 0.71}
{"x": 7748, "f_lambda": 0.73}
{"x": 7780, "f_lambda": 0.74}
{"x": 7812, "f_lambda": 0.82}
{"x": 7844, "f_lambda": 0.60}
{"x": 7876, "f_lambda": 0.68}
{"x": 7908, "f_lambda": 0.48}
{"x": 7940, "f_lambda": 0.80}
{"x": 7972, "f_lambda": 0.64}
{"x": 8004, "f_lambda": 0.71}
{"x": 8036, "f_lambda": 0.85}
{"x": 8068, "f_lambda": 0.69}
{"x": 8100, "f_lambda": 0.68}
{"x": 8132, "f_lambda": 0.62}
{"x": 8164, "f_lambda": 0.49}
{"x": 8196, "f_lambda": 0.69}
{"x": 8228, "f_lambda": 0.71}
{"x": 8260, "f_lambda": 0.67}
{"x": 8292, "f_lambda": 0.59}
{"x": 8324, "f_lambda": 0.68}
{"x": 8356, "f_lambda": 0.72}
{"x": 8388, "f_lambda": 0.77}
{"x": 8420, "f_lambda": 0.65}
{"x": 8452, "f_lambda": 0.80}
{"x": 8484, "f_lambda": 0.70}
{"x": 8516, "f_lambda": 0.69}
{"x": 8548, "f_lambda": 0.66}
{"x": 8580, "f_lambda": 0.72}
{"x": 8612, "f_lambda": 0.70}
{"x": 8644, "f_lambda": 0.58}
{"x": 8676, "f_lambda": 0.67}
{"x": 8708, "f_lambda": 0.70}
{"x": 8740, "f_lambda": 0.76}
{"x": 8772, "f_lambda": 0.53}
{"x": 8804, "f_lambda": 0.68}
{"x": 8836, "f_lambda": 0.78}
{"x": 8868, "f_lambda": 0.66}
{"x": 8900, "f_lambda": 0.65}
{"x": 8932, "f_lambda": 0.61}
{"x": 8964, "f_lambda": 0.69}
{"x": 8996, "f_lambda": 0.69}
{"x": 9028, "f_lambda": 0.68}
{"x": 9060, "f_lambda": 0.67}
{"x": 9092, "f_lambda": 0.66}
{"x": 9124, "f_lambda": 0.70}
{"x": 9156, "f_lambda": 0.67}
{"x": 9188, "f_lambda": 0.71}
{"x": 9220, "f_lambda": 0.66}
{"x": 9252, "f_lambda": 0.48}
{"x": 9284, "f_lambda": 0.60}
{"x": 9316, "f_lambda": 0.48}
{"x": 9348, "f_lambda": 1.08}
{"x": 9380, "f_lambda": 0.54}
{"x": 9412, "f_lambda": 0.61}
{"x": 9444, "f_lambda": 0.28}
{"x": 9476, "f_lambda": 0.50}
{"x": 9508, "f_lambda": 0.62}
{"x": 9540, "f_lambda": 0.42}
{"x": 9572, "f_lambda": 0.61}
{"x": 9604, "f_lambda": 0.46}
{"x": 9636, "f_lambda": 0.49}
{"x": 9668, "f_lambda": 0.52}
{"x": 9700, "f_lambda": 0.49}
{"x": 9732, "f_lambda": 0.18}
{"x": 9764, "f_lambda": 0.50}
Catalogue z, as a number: 0.12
